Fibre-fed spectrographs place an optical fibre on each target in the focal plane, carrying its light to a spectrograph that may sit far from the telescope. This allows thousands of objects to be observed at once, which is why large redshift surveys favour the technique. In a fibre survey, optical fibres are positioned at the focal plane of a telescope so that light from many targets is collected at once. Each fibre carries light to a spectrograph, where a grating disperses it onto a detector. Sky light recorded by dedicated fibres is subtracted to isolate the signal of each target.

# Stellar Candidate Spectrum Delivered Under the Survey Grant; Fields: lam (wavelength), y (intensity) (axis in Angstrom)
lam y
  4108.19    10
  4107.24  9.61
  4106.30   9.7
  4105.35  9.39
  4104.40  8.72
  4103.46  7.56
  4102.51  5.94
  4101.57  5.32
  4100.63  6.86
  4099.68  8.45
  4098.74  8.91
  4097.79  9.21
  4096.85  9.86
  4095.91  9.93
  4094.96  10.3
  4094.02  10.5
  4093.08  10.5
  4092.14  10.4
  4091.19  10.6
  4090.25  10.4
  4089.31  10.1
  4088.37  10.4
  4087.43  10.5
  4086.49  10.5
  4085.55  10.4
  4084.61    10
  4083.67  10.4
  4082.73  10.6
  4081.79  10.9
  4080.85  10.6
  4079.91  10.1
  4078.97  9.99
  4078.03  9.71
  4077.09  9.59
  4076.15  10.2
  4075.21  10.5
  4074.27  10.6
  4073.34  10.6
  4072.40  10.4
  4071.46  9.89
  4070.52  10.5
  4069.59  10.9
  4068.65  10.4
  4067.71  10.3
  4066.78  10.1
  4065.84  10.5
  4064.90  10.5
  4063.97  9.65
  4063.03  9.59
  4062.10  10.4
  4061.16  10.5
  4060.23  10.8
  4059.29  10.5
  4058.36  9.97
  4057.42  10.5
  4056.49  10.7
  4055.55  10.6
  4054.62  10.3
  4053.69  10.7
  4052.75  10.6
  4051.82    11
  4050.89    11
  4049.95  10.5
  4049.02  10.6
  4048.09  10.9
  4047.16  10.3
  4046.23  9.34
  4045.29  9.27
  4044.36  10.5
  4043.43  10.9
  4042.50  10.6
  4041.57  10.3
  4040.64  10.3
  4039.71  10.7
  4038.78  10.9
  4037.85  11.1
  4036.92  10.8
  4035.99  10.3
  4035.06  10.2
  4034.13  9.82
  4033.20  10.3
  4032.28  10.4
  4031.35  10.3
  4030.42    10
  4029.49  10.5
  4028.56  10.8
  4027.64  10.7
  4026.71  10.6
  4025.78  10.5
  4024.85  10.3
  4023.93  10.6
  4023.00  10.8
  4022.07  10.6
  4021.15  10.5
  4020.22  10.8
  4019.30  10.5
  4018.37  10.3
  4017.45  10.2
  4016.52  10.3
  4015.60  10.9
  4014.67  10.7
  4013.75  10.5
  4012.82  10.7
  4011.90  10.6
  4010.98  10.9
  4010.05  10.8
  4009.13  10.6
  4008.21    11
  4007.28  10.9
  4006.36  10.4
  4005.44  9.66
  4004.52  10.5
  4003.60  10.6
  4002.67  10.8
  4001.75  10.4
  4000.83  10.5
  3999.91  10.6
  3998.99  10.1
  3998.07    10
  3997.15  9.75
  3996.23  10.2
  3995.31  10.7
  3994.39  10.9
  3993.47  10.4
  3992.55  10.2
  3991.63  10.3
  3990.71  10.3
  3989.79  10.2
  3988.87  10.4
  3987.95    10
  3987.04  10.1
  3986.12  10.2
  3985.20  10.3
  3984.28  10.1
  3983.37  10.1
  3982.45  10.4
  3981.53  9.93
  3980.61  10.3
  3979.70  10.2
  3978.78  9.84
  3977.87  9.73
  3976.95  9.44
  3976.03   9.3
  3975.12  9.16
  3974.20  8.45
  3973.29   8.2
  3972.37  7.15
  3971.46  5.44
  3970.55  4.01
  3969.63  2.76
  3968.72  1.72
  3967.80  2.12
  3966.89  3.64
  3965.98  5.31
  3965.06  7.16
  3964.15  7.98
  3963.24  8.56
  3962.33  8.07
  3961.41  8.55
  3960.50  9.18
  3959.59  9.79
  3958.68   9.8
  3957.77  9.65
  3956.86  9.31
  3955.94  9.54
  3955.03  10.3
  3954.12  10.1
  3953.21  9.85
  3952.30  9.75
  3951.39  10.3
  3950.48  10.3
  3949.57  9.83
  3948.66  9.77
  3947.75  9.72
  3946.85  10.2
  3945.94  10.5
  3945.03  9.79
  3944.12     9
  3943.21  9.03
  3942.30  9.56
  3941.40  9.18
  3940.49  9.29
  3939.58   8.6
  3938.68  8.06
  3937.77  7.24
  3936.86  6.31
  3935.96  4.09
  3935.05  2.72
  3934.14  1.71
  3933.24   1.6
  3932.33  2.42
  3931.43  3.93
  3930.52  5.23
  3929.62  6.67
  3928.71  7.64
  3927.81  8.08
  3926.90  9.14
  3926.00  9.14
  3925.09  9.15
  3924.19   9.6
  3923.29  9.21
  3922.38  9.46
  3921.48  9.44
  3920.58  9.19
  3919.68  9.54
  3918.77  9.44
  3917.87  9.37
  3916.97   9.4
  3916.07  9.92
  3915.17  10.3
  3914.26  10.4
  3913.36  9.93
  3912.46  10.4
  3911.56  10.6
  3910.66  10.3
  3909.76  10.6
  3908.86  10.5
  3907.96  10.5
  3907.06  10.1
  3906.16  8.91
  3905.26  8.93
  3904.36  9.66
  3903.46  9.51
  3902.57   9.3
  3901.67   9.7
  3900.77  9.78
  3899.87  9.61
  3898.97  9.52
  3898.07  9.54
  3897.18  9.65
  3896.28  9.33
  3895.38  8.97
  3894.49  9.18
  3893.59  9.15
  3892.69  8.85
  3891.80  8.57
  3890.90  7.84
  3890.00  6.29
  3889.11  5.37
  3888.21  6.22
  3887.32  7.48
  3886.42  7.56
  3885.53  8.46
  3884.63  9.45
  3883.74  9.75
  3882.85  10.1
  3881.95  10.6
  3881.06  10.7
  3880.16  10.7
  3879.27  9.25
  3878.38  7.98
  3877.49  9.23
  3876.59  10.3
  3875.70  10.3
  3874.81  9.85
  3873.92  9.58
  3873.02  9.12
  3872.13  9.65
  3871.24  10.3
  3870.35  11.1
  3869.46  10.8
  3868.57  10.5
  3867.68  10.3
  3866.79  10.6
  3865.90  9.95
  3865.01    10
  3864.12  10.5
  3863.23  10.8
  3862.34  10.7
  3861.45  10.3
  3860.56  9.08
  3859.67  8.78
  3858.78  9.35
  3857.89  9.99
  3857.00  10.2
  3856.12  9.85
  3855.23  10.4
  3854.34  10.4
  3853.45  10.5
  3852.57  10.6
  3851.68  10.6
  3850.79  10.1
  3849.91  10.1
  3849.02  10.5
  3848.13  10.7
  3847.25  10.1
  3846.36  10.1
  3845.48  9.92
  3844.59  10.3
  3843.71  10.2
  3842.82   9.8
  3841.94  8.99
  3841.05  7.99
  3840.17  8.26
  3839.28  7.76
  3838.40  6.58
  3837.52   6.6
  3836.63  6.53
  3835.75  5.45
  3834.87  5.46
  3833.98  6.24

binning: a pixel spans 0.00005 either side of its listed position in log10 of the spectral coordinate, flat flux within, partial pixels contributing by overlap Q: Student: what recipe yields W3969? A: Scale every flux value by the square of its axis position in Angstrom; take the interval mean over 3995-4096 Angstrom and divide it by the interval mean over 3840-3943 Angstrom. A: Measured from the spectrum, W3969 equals 1.24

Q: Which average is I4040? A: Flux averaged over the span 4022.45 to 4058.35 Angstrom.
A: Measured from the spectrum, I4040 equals 10.5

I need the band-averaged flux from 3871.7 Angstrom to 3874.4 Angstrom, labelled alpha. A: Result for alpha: 9.44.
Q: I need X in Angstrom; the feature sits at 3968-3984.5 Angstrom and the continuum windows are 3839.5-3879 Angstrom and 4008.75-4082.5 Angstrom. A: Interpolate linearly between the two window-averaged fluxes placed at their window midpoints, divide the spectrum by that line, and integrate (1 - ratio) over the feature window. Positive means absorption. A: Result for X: 3.6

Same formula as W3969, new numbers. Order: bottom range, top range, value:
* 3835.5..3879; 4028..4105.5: 1.16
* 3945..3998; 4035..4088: 1.21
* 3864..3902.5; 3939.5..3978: 0.93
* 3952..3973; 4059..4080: 1.47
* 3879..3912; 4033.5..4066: 1.22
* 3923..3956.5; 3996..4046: 1.36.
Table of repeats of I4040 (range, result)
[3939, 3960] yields 9.69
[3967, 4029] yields 9.69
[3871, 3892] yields 8.93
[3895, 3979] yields 8.41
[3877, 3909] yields 9.05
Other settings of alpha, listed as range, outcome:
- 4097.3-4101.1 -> 8.36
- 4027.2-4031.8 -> 10.5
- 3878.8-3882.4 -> 10.3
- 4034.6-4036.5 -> 10.3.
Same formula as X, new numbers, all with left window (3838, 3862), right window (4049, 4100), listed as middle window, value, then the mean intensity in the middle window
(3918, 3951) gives 6.7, 7.9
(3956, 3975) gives 5.8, 6.94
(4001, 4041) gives -1.5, 10.5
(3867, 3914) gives 1.8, 9.43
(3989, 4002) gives -0.3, 10.3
